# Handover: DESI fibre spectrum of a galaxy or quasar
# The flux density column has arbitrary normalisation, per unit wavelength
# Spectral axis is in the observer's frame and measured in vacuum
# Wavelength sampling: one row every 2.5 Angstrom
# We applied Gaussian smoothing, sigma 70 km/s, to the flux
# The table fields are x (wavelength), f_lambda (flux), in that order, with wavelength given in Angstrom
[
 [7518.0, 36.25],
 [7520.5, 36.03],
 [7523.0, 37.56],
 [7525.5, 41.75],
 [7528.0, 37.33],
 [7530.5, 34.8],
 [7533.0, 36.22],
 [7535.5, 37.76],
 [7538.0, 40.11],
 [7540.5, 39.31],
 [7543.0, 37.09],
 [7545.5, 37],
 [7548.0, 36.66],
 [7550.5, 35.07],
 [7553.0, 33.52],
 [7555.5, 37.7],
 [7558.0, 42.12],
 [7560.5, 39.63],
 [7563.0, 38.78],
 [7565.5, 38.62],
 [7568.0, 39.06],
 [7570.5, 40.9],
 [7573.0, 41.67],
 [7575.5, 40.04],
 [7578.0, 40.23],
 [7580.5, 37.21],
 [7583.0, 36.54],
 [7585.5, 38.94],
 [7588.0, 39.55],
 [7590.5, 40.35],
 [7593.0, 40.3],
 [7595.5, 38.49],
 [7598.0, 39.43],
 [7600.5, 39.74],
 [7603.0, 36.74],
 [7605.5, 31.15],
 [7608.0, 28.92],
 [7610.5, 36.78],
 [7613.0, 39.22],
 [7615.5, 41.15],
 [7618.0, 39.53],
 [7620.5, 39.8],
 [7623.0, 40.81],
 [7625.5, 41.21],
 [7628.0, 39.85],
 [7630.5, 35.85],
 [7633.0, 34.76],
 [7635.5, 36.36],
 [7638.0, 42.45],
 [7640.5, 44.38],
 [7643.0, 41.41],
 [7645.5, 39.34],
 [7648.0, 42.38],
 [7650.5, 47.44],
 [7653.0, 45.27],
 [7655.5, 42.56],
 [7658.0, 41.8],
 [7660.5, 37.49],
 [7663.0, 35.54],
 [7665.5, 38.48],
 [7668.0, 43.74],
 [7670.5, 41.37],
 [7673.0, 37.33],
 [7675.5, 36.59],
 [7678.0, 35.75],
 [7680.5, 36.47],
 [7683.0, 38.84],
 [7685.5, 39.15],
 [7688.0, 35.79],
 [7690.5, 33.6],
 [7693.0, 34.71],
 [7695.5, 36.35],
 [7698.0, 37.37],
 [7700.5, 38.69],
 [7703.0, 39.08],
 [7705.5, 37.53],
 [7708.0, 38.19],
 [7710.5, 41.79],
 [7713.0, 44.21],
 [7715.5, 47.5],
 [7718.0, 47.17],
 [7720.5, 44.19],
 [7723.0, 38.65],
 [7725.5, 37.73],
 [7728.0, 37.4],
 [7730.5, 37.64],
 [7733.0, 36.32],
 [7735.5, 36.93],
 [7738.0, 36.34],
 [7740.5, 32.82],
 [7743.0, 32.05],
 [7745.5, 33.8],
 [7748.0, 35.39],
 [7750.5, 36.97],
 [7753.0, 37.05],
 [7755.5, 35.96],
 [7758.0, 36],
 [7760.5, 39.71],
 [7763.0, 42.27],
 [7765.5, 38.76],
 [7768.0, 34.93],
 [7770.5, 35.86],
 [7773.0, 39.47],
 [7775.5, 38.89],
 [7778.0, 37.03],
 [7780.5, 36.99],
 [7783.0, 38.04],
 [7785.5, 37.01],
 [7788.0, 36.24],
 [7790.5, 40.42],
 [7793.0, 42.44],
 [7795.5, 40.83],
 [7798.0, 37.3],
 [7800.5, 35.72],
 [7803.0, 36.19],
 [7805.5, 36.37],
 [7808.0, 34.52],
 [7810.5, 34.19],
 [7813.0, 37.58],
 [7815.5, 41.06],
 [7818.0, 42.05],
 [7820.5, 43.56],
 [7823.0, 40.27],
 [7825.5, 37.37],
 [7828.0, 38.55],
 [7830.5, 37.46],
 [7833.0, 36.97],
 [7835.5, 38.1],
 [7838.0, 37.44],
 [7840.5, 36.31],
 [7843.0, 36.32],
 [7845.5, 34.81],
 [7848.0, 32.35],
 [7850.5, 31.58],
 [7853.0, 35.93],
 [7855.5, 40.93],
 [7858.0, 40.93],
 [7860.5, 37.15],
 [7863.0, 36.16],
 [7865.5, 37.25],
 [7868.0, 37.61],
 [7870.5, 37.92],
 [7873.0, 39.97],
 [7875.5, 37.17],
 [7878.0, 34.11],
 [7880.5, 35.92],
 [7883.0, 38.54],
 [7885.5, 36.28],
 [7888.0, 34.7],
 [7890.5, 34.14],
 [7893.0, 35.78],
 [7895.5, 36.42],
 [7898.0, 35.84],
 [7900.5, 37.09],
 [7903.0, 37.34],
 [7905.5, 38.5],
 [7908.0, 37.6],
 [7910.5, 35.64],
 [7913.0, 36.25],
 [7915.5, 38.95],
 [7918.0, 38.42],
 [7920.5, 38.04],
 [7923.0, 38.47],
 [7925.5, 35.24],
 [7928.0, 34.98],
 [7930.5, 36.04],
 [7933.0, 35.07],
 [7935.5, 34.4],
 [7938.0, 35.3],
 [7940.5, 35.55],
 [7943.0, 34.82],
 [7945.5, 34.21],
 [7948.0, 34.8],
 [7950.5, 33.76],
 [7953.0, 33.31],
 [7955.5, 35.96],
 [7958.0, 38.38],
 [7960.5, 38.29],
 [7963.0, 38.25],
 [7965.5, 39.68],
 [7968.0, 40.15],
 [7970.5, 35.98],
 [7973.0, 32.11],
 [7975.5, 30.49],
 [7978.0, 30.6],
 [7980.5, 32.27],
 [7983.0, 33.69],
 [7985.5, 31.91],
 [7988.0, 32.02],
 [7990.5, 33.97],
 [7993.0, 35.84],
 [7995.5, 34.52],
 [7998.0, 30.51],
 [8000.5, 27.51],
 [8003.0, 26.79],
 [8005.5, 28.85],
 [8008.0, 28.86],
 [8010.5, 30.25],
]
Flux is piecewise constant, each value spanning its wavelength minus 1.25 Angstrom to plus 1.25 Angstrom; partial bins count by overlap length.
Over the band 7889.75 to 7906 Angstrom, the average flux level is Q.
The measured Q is 36.4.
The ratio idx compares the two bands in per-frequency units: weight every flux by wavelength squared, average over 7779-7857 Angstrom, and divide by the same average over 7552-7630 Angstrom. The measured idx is 1.0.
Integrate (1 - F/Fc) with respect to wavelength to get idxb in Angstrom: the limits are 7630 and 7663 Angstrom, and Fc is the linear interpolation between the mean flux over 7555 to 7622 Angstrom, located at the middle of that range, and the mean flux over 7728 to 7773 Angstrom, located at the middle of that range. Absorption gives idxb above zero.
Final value -2.5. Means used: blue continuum 38.6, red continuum 36.5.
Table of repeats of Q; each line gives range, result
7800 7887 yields 37.3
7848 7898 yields 36.6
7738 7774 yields 36.5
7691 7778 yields 38.1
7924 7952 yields 34.9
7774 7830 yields 38.3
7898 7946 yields 36.4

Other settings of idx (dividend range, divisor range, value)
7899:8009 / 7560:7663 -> 0.96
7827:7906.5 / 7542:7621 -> 1.04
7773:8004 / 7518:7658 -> 1.01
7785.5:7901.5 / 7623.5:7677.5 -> 0.97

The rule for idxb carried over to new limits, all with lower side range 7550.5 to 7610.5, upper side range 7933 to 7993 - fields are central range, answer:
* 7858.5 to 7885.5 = -1.2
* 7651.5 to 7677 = -1.8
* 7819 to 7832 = -1.2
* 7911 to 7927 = -1.0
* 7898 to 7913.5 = -0.7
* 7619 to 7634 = -0.4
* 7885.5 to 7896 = 0.0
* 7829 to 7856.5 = -0.2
